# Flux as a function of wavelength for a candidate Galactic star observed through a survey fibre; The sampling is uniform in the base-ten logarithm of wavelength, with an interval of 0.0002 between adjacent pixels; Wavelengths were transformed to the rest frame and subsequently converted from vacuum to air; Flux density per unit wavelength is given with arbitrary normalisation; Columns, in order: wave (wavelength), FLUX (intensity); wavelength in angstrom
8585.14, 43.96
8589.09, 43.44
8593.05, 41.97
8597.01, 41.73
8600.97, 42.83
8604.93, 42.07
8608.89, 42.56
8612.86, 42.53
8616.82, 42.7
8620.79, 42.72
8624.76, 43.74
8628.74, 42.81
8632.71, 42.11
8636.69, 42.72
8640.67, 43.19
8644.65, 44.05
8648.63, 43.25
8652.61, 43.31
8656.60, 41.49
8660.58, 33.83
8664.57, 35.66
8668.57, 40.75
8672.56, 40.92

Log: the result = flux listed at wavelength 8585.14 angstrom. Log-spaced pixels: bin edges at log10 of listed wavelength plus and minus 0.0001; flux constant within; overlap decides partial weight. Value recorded 43.96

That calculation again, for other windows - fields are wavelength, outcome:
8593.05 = 41.97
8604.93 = 42.07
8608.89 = 42.56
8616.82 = 42.7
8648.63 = 43.25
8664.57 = 35.66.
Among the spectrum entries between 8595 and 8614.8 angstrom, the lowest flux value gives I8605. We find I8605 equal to 41.73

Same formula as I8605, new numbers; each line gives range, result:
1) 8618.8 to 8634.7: 42.11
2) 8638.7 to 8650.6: 43.19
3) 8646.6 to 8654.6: 43.25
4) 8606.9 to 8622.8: 42.53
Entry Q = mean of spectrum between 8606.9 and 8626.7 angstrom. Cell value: 42.9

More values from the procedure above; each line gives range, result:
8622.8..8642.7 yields 42.9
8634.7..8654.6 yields 43.3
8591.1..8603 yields 42.2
